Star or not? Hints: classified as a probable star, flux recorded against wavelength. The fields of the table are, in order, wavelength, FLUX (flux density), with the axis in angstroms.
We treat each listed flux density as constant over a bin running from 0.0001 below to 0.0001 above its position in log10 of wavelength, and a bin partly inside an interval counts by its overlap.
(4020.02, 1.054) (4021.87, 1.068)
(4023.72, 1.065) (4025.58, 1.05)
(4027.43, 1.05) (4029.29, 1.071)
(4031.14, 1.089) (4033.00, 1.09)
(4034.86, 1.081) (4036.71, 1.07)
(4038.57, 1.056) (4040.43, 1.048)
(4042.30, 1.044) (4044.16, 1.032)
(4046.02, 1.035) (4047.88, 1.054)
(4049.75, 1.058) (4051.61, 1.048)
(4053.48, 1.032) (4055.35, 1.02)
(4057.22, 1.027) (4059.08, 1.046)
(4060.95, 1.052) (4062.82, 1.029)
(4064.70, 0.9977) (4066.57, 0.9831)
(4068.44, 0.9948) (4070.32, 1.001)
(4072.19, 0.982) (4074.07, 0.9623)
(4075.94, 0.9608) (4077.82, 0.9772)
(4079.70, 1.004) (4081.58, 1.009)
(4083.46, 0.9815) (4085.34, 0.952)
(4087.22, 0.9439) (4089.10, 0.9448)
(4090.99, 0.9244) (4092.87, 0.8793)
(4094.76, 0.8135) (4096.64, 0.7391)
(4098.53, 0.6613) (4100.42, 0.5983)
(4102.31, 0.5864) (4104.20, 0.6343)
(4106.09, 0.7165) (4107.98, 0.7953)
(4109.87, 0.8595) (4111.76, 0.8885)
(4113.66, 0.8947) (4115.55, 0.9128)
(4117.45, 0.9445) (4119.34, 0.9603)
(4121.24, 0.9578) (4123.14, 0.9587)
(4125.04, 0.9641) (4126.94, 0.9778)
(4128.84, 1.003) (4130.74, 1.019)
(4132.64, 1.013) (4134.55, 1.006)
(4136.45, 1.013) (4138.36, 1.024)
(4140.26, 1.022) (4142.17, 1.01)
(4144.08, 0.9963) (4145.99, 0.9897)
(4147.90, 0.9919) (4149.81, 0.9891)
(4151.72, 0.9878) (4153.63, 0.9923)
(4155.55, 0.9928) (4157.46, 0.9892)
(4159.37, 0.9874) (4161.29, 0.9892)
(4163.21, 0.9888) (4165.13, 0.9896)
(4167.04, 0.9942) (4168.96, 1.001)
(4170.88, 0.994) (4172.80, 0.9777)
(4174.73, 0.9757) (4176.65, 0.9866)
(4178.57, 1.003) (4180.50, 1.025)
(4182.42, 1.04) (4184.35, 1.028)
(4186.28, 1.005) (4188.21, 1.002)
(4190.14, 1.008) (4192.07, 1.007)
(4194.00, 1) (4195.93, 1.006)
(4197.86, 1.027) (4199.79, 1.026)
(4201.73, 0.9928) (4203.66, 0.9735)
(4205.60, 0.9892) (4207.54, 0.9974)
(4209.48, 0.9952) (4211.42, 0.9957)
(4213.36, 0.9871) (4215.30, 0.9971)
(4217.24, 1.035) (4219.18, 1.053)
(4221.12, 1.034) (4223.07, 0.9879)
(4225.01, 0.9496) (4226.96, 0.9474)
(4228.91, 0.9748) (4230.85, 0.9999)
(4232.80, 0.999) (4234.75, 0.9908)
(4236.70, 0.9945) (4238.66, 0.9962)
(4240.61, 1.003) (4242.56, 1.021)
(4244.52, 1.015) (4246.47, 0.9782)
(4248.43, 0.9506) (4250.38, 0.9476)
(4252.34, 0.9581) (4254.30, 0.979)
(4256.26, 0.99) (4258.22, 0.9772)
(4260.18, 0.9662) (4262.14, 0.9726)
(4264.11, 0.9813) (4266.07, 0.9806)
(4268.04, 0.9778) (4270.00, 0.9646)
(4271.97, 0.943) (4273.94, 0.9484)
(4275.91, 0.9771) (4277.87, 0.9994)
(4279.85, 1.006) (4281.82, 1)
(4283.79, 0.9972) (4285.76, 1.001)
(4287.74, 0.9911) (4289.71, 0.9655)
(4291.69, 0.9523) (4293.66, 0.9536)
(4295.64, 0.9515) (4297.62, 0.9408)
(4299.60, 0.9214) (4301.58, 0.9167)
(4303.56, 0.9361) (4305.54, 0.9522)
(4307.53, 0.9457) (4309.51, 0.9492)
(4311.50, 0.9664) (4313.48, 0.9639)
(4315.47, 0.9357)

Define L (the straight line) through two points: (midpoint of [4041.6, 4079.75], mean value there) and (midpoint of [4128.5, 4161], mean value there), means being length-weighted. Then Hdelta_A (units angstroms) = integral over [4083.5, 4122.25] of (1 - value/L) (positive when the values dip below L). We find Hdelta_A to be 6.7 angstroms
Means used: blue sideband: 1.02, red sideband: 1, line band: 0.834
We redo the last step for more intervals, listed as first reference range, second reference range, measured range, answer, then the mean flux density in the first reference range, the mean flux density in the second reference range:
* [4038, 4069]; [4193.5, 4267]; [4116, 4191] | 1.1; 1.03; 0.991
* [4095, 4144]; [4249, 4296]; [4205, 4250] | -2.2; 0.888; 0.974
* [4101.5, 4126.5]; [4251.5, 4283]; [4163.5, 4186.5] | -2.5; 0.856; 0.976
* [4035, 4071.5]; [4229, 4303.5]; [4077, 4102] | 3.7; 1.03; 0.975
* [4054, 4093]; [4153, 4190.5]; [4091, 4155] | 5.7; 0.987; 0.998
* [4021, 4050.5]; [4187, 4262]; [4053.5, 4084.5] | 1.4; 1.06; 0.993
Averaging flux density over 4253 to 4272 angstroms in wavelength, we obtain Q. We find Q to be 0.974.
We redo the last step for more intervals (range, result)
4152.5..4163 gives 0.99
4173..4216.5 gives 1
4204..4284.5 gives 0.987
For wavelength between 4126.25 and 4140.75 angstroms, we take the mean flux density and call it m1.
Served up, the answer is 1.01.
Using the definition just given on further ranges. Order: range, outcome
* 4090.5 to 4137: 0.868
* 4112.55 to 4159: 0.984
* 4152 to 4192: 0.998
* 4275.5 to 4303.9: 0.968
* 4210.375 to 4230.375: 0.997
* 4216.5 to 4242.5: 0.998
